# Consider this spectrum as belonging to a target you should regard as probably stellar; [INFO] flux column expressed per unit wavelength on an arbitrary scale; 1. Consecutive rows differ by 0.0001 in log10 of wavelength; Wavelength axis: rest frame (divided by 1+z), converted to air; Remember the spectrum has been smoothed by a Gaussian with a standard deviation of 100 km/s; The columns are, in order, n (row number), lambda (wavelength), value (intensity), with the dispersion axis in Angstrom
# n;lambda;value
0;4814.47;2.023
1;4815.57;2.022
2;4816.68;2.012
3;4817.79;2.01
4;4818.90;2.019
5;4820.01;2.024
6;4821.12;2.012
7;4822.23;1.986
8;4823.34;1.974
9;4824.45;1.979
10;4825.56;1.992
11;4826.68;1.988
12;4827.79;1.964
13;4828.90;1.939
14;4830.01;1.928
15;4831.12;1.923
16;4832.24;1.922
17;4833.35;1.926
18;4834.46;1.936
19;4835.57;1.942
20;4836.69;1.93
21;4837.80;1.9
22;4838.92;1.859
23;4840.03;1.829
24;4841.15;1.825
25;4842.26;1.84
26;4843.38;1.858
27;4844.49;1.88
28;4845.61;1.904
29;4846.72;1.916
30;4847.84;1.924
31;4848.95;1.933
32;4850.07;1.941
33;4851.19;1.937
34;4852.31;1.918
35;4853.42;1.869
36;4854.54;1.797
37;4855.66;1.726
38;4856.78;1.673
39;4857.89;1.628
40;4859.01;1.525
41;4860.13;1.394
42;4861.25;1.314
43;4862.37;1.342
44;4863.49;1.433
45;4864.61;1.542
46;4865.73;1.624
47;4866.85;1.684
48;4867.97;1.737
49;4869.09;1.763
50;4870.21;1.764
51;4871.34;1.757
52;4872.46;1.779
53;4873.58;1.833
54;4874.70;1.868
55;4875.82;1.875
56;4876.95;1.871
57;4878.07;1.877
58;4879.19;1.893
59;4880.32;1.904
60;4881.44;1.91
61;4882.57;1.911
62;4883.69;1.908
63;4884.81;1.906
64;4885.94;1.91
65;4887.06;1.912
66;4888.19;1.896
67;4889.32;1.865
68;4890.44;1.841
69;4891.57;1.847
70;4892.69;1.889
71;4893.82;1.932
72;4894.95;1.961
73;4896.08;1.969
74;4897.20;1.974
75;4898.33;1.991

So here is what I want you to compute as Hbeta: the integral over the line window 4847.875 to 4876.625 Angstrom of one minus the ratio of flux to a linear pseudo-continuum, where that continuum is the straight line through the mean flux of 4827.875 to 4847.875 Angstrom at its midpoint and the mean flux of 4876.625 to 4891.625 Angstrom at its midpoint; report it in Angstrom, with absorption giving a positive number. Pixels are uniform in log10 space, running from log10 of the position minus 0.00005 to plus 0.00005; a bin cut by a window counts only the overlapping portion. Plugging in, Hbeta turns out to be 2.8 Angstrom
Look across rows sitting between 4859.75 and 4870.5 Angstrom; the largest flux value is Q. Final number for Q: 1.764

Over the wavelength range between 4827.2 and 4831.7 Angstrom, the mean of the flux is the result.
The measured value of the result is 1.94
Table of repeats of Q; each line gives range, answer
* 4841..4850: 1.933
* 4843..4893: 1.941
